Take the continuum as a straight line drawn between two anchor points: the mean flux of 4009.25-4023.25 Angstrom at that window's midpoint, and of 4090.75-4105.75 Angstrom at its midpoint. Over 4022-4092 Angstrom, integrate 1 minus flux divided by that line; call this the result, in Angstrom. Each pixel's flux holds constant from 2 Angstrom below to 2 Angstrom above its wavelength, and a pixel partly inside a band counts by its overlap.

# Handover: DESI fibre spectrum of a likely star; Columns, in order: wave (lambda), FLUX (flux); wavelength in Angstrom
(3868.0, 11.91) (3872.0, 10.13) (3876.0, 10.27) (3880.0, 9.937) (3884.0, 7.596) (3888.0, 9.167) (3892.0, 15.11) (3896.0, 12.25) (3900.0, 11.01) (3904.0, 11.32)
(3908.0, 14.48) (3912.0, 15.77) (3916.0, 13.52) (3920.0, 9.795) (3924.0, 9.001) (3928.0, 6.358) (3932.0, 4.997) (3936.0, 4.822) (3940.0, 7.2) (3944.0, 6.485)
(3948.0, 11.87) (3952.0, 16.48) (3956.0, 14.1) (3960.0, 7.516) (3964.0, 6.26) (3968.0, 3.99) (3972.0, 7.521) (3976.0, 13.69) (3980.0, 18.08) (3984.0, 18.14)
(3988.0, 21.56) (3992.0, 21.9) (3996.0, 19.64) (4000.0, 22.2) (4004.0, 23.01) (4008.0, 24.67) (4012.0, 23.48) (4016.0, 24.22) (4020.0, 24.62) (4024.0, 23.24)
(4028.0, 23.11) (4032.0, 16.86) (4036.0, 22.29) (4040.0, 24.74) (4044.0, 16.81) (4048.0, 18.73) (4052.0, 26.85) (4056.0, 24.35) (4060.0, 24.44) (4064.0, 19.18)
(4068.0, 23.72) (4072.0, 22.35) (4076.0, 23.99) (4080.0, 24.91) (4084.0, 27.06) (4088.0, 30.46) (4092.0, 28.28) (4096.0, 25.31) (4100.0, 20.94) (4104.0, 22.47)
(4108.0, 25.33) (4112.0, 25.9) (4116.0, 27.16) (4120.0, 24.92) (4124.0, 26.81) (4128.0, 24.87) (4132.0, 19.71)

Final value 2.3 Angstrom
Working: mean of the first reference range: 24.1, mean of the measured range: 23.3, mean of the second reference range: 24.1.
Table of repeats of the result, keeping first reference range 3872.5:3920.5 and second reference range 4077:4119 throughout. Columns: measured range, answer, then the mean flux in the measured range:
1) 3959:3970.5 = 7.39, 5.85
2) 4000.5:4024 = -4.85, 23.8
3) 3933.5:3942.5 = 5.32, 5.98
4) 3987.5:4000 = -1.83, 21.2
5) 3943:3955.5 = 2.52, 12.3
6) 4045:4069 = 0.29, 22.6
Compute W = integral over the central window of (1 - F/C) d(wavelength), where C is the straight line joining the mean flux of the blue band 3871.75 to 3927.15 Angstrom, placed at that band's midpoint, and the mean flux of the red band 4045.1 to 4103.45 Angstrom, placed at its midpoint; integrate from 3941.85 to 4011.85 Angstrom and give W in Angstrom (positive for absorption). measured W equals 8.3 Angstrom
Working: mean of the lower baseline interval 11.3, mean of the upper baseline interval 24.2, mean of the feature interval 15.3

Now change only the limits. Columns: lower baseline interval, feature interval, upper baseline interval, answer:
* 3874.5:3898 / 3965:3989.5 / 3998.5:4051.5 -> 6.9 Angstrom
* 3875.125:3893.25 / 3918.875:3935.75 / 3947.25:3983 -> 5.7 Angstrom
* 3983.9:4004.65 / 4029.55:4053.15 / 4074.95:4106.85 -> 2.5 Angstrom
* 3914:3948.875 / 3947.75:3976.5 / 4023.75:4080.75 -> 3.8 Angstrom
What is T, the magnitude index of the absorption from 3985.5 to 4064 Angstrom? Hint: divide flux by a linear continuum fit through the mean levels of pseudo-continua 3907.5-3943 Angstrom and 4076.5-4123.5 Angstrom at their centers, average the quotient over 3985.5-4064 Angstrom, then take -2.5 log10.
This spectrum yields -0.21 mag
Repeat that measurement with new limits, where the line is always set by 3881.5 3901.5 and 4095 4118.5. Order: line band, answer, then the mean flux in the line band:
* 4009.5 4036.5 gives -0.177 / 22.6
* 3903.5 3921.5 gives -0.078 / 13.2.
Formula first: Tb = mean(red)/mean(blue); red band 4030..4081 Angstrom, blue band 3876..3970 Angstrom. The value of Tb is 2.2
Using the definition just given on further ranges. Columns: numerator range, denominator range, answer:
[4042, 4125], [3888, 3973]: 2.42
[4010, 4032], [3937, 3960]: 2.17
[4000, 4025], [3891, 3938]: 2.24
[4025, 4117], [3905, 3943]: 2.49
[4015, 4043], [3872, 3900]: 2.10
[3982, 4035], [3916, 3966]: 2.47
